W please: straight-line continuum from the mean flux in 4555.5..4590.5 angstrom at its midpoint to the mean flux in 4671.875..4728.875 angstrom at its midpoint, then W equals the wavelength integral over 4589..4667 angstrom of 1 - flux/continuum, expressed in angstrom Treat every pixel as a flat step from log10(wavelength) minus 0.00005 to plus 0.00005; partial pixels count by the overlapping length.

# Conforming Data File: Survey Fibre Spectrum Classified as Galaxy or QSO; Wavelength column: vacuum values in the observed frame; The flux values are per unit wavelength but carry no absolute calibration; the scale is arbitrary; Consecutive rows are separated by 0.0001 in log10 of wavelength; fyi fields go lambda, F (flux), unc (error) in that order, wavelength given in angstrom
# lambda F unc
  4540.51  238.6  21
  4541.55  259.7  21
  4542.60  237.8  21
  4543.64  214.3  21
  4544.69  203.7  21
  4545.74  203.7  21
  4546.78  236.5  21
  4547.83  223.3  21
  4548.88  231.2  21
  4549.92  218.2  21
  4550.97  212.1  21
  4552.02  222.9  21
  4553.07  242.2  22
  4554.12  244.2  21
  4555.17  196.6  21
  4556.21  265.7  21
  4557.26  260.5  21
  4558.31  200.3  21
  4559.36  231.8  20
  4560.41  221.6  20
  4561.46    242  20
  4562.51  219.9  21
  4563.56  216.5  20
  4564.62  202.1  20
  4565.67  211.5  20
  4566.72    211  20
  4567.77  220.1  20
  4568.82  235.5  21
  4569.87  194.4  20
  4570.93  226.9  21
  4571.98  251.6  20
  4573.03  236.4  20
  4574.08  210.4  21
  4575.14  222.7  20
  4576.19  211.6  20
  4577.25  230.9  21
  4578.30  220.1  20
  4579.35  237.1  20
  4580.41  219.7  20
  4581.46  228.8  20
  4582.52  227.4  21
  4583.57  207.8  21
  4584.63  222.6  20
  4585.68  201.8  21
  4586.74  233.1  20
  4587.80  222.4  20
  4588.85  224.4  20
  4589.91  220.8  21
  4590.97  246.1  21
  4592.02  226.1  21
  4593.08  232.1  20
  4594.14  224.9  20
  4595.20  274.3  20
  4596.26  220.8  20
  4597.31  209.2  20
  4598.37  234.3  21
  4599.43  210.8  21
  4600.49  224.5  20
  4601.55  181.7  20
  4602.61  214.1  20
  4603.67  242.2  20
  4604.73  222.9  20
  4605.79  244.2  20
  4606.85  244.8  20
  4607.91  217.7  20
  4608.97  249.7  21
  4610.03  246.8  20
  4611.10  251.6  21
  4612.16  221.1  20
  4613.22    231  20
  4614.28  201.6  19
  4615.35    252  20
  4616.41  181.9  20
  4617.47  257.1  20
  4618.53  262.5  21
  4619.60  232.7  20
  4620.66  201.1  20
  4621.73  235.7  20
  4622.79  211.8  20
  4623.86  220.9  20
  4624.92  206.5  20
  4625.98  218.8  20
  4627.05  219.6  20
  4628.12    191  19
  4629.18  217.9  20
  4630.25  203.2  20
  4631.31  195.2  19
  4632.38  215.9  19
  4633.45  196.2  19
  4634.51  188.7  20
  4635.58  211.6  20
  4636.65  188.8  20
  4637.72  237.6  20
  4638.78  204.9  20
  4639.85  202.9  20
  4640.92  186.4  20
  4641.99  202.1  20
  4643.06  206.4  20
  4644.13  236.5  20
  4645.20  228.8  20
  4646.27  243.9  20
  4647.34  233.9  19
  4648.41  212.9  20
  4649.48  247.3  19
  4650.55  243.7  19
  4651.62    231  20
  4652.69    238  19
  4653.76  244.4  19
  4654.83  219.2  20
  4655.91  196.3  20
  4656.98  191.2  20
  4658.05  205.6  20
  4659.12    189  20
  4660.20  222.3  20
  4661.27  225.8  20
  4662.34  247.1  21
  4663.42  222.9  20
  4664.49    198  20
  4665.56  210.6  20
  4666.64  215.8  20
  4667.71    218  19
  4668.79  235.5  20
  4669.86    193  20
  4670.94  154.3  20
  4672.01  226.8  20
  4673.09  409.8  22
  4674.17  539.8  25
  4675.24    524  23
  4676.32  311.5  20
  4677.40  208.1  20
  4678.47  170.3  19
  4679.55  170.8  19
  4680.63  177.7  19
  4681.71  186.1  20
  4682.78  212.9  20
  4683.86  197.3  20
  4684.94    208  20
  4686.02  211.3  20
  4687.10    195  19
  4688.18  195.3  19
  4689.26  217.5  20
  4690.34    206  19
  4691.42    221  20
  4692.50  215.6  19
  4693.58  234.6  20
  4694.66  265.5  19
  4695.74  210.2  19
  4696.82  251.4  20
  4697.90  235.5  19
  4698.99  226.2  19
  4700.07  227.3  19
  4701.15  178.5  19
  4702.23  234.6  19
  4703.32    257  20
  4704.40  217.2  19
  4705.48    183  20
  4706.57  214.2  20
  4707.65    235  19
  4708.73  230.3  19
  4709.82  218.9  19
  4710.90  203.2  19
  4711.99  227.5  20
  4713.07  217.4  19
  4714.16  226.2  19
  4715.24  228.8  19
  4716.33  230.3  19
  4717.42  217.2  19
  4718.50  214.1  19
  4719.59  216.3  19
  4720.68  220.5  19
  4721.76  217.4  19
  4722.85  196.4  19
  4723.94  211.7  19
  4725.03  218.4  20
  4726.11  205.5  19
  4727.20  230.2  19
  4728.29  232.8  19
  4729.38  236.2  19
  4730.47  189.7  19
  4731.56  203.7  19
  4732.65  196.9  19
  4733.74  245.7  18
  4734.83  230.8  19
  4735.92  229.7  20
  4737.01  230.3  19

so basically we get 2.2 angstrom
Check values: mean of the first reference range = 224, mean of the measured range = 221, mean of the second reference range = 233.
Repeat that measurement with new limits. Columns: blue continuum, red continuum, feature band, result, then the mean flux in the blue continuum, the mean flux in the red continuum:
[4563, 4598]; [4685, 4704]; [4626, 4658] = 1.1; 224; 222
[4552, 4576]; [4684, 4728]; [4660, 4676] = -3.7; 225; 219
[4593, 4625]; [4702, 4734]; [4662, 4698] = -2.6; 228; 219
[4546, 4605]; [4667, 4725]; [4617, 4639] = 1.2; 225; 231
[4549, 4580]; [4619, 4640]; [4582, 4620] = -2.1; 225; 210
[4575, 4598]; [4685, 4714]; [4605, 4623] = -0.6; 226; 220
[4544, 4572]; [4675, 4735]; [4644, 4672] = 0.3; 223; 221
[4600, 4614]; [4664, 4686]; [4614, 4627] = 0.5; 230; 248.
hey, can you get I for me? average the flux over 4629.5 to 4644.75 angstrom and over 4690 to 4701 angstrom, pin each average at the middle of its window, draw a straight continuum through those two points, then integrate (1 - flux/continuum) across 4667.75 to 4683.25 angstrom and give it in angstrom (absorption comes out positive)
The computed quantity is -3.1 angstrom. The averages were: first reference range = 206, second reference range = 228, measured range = 264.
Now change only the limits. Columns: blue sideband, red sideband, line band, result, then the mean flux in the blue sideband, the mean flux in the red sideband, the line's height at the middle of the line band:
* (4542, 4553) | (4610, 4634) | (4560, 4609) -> -0.79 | 221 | 220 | 221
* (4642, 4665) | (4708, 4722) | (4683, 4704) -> 0.12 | 223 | 221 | 222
